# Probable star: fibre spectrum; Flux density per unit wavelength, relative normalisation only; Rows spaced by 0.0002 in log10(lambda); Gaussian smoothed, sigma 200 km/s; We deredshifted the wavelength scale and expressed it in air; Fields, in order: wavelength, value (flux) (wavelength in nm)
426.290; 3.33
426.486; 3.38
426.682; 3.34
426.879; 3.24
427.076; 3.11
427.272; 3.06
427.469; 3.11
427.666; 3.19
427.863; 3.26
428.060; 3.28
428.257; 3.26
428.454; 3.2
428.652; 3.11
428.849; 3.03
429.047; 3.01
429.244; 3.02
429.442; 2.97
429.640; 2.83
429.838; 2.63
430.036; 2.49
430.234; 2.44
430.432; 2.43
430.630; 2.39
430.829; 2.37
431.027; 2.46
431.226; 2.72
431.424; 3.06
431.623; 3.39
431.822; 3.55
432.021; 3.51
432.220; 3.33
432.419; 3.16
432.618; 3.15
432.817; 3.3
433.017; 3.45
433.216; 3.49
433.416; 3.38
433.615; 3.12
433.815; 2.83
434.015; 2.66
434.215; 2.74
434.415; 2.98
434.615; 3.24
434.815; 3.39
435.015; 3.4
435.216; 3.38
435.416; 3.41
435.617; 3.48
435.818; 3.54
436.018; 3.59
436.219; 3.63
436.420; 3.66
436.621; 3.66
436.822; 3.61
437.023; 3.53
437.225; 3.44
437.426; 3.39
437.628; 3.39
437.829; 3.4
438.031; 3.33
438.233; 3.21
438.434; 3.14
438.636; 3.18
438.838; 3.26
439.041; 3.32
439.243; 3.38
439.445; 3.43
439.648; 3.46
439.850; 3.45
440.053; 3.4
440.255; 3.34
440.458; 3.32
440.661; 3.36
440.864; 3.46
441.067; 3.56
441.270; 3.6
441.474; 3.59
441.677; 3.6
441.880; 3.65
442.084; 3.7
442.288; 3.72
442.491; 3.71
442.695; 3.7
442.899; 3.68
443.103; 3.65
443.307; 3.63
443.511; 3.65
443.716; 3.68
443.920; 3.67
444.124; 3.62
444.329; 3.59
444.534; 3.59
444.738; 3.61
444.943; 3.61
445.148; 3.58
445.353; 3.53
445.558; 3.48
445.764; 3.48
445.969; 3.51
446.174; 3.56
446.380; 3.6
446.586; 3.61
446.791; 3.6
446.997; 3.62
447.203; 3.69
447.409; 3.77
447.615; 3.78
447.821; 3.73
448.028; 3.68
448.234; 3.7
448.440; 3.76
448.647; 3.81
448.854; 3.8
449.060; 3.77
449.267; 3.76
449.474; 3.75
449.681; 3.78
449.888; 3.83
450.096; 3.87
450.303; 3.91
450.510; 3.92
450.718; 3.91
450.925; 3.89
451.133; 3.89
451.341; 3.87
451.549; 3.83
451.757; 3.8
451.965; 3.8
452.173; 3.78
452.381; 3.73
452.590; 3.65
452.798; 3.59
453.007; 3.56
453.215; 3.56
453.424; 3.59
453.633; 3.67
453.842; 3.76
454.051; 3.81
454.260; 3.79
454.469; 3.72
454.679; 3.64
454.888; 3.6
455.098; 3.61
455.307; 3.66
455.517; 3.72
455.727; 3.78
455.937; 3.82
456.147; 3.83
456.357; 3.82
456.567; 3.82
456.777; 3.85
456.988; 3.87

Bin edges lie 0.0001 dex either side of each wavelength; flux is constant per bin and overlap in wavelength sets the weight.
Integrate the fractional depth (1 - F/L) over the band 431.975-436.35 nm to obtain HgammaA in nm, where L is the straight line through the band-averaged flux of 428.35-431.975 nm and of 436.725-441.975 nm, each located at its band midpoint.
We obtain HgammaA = -0.26 nm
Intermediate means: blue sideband 2.85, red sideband 3.42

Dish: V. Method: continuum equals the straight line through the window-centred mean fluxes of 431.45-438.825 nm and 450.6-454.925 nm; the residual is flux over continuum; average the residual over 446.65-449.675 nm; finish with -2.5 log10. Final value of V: -0.03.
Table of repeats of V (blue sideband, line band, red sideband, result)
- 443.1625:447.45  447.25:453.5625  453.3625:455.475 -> -0.03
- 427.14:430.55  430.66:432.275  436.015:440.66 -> 0.03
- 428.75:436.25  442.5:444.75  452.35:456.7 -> -0.08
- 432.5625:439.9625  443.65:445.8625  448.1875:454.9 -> 0.00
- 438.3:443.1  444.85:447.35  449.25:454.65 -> 0.01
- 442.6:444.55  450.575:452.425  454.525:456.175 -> -0.04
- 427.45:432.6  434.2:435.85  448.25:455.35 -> -0.05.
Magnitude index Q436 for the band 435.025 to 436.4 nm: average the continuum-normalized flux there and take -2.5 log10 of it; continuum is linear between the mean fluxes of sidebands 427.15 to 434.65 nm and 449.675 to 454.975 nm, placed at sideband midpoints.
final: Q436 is -0.11 mag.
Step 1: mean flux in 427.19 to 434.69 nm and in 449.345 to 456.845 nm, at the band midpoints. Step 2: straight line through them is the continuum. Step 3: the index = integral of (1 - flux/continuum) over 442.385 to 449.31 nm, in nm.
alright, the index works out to -0.27 nm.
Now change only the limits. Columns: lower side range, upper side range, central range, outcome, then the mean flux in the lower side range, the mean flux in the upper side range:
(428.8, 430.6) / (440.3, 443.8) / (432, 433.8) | -0.200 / 2.74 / 3.6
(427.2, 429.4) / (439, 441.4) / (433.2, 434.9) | 0.107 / 3.14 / 3.43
